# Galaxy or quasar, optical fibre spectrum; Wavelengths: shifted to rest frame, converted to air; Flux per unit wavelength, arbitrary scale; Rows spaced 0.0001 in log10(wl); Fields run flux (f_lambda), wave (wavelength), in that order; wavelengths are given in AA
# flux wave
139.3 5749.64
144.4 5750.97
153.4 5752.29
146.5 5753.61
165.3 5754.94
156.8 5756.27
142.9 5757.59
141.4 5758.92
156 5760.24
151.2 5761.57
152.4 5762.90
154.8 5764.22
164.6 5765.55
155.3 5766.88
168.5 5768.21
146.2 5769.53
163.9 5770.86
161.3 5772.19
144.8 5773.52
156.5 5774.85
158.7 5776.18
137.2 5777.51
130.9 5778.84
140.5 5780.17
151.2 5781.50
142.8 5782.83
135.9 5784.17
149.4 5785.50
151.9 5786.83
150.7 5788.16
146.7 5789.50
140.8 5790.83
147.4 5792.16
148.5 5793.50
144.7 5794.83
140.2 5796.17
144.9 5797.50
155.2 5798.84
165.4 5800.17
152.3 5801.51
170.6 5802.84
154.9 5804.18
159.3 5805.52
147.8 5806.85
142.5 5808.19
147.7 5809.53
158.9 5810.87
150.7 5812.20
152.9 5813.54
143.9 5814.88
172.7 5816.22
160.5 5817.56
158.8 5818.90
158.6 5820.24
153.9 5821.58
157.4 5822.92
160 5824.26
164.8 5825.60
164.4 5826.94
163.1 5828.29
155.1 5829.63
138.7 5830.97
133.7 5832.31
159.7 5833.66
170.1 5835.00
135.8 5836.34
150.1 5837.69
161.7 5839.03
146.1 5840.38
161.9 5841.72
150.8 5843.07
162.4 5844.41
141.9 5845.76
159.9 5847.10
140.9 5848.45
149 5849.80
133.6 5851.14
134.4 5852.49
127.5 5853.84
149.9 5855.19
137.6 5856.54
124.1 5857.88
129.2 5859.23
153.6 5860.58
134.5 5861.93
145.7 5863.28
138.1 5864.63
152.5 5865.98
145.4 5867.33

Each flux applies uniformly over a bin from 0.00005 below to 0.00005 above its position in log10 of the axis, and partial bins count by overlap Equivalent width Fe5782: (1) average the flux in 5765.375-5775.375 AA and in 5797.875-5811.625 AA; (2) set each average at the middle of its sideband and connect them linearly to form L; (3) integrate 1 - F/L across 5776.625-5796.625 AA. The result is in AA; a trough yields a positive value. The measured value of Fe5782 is 1.56 AA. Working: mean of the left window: 157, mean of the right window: 155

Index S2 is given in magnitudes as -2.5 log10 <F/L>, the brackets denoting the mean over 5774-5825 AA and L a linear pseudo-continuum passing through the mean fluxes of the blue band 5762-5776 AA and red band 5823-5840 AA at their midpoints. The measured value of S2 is 0.03 mag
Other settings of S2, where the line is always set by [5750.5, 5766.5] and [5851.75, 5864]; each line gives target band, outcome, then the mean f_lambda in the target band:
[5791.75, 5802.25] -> -0.02 mag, 150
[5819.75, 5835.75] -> -0.11 mag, 157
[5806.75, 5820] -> -0.07 mag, 154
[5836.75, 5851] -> -0.09 mag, 151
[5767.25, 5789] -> 0.00 mag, 149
